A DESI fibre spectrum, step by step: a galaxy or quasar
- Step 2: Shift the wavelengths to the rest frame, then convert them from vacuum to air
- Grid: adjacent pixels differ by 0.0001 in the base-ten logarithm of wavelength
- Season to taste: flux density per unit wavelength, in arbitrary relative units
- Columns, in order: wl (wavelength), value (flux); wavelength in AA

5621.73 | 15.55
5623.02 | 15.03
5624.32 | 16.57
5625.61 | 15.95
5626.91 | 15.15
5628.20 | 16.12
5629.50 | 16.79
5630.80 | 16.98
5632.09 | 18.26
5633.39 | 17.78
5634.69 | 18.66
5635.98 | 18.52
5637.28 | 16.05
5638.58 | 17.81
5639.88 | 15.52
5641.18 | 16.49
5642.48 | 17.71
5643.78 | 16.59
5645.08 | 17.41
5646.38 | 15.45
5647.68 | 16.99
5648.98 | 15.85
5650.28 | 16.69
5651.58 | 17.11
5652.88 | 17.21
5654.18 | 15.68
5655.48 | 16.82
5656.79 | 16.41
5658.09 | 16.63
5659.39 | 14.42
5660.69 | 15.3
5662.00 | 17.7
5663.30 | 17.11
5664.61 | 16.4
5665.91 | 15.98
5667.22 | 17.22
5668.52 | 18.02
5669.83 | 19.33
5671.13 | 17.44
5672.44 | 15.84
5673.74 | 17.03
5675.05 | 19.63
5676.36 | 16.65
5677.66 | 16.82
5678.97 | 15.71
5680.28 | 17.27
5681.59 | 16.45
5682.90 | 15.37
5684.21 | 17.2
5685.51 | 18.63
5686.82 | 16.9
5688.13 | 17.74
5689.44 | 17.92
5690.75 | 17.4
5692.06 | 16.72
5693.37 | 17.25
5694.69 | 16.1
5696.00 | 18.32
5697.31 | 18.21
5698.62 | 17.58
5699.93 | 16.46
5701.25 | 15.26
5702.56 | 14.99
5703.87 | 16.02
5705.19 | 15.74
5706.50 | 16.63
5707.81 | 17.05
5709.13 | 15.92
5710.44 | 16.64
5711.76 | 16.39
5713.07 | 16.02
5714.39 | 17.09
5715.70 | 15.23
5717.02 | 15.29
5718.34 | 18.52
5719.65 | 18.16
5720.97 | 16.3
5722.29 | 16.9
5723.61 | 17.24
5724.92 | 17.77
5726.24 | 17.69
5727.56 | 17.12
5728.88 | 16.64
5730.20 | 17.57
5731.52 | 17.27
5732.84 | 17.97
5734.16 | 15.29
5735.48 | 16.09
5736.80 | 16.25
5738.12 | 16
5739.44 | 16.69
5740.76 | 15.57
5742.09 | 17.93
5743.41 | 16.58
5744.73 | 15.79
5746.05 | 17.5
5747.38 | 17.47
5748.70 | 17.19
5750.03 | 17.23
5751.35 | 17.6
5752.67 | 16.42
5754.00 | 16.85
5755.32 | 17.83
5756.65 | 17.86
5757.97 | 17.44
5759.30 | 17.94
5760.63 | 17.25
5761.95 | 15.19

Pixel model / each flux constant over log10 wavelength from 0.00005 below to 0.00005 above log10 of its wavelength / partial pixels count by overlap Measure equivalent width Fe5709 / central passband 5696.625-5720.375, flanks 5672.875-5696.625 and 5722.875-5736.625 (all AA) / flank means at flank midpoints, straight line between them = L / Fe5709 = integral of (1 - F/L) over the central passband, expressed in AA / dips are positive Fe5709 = 0.8 AA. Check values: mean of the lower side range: 17.2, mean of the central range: 16.5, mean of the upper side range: 17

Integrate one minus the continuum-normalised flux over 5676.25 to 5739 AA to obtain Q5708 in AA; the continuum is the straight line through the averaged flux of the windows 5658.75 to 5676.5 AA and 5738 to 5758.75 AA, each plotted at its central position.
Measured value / 0.86 AA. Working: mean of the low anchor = 17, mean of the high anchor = 17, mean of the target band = 16.8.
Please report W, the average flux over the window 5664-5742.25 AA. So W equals 16.9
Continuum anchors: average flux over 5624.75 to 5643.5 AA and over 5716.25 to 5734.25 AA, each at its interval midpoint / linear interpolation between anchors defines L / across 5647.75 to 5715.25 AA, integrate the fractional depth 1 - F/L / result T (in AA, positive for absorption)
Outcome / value 1.1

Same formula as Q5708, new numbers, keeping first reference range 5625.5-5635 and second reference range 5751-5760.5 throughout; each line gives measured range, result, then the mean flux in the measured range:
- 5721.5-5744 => 0.60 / 16.9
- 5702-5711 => 0.56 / 16.2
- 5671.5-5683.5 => 0.24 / 16.8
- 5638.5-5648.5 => 0.19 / 16.7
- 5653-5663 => 0.48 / 16.2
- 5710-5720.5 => 0.36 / 16.7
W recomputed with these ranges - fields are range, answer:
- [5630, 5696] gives 17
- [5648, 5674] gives 16.7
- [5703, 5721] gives 16.5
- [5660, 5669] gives 16.8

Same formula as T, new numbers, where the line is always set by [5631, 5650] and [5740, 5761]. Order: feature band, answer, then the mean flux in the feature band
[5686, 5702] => 0.0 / 17.2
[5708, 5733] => 0.3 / 16.9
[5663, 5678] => -0.2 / 17.3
